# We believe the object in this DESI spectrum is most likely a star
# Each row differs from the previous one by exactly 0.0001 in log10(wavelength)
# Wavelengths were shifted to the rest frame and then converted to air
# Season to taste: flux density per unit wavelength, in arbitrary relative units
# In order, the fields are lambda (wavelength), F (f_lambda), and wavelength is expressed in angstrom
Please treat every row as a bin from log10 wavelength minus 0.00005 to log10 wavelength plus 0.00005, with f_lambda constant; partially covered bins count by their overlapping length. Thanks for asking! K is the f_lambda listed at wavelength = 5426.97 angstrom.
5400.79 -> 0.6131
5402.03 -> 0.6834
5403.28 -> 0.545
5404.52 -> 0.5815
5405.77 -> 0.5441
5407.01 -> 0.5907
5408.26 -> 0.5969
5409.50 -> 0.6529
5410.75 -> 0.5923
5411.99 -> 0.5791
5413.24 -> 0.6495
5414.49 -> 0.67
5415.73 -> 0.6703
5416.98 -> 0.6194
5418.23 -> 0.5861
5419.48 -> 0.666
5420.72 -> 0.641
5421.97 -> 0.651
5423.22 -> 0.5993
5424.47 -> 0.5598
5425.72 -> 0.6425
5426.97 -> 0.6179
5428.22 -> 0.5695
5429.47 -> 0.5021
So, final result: 0.6179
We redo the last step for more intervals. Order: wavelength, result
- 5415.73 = 0.6703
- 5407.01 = 0.5907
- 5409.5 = 0.6529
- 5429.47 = 0.5021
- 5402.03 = 0.6834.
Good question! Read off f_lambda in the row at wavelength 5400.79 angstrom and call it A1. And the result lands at 0.6131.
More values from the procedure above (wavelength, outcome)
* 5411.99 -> 0.5791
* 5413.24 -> 0.6495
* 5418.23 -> 0.5861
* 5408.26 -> 0.5969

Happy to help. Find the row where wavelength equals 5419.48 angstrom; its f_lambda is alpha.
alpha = 0.666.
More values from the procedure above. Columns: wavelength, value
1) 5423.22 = 0.5993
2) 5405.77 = 0.5441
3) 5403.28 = 0.545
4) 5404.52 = 0.5815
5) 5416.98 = 0.6194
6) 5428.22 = 0.5695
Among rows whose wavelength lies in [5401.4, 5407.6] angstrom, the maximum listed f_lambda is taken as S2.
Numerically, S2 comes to 0.6834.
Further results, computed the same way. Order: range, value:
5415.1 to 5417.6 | 0.6703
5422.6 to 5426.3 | 0.6425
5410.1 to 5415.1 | 0.67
